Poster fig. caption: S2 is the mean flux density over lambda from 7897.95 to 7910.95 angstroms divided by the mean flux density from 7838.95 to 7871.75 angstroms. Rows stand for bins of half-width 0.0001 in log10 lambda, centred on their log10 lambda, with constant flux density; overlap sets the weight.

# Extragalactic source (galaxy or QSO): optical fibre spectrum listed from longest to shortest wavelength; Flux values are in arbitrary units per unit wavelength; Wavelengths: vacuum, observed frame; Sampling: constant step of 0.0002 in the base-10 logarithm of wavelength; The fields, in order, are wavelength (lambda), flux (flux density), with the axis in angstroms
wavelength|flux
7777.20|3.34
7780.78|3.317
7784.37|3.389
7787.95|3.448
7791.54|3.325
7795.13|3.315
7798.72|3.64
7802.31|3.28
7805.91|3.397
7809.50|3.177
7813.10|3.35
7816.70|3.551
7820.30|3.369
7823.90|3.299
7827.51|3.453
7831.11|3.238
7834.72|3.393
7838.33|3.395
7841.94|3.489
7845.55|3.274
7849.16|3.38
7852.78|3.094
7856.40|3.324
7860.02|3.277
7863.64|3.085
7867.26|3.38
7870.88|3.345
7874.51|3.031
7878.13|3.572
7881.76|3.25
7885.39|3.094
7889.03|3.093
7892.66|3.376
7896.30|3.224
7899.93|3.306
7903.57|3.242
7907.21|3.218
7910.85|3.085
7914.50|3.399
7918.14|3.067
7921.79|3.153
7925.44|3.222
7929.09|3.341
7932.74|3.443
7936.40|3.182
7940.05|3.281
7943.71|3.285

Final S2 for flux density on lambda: 1.0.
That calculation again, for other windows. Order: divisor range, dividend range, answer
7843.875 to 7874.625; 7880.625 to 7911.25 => 0.99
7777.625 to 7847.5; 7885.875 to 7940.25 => 0.96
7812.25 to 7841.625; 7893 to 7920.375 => 0.95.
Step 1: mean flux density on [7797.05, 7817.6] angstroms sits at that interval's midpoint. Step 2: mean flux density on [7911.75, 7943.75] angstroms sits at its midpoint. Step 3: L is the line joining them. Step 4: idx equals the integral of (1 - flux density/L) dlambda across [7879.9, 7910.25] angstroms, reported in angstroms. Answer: 0.7 angstroms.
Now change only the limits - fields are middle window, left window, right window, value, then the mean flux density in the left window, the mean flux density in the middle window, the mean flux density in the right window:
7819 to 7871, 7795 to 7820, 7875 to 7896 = 0.1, 3.39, 3.32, 3.26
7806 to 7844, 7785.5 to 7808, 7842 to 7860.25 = -0.3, 3.4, 3.37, 3.29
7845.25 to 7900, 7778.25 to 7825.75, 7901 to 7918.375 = 0.3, 3.37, 3.25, 3.22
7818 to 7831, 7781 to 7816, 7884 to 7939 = -0.1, 3.37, 3.36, 3.23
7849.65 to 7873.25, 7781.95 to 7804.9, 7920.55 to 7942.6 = 0.6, 3.4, 3.25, 3.27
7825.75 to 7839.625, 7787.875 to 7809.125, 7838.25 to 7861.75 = -0.1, 3.38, 3.37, 3.31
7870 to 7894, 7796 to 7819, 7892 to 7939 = 0.4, 3.39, 3.25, 3.25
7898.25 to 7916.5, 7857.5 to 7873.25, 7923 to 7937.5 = 0.2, 3.27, 3.25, 3.3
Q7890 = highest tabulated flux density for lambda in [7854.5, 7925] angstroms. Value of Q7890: 3.572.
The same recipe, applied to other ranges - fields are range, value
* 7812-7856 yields 3.551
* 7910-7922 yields 3.399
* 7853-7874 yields 3.38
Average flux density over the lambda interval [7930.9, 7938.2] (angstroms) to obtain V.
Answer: 3.31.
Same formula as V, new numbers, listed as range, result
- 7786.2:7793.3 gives 3.39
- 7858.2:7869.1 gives 3.25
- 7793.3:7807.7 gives 3.41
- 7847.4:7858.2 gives 3.26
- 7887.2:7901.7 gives 3.25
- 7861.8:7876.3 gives 3.21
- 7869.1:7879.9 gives 3.32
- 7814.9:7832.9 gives 3.38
